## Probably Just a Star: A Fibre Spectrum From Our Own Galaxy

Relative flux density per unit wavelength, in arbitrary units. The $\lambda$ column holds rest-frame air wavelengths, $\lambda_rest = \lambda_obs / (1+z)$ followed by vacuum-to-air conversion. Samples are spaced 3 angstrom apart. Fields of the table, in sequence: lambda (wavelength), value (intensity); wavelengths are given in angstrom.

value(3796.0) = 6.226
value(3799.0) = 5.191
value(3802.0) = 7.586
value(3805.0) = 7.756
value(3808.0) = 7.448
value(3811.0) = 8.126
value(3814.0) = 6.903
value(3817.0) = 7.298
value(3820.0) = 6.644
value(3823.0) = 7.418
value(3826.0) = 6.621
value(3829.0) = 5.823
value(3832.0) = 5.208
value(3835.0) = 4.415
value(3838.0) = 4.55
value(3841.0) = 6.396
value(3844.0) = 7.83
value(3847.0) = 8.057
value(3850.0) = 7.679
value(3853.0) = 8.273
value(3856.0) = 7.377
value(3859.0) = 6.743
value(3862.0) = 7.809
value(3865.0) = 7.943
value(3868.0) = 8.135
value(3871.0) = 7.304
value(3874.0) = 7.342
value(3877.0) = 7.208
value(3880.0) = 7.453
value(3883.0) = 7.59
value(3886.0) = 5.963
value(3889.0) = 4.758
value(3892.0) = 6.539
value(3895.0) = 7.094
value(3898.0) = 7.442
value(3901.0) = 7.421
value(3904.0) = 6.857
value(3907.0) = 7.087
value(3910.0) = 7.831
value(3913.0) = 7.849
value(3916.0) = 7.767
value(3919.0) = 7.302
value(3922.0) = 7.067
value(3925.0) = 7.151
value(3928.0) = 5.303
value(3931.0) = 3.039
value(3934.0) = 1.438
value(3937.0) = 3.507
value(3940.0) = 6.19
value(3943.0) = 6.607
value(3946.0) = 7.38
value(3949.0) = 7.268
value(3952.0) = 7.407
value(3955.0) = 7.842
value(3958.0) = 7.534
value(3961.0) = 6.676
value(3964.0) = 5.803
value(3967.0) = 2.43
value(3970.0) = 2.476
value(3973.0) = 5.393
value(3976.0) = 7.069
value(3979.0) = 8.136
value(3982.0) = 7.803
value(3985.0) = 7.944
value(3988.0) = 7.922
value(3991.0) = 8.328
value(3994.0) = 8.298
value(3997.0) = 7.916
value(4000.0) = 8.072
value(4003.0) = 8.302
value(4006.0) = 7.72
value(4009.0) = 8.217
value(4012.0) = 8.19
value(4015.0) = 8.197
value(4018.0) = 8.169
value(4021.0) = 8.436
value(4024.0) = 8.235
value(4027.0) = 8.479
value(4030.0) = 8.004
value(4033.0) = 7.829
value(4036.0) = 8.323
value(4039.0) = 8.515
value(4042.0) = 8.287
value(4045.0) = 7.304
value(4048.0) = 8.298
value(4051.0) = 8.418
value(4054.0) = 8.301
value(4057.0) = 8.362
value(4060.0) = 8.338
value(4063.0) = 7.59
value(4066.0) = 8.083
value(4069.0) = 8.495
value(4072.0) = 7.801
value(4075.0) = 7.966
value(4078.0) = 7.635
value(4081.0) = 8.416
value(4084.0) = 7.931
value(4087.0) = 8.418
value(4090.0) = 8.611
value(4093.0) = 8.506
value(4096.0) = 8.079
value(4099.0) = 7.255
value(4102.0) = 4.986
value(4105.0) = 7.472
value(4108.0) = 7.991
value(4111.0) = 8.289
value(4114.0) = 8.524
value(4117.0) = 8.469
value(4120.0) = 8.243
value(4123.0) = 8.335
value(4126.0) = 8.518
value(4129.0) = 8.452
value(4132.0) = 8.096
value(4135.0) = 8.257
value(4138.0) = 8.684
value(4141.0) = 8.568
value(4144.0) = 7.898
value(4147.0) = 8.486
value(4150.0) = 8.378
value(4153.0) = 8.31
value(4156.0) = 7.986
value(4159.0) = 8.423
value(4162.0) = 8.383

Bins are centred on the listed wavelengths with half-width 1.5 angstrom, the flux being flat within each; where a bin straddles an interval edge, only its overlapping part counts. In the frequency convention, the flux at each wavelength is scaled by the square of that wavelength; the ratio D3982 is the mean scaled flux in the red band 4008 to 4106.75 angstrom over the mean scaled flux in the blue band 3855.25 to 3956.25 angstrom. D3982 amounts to 1.3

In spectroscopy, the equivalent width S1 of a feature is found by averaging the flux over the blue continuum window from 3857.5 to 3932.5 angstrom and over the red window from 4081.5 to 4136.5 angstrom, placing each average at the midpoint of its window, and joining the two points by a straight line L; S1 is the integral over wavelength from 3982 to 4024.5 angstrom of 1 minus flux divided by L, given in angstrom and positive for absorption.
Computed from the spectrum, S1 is -3.53 angstrom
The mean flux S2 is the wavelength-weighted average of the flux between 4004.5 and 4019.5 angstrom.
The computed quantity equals 8.1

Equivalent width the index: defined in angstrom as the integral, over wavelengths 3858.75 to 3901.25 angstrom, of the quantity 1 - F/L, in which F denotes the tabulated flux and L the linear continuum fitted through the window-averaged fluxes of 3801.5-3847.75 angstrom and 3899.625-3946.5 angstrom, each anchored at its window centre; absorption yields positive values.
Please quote -4.5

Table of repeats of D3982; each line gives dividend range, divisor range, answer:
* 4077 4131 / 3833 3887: 1.27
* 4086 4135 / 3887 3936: 1.40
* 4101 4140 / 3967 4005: 1.21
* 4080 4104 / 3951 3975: 1.45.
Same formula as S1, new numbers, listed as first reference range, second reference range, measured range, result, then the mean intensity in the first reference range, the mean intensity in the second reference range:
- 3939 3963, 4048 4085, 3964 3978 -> 5.10 angstrom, 7.1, 8.12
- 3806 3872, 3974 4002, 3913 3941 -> 7.40 angstrom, 7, 7.9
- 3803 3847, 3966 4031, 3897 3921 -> -1.29 angstrom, 6.66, 7.48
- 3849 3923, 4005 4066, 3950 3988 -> 6.45 angstrom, 7.27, 8.16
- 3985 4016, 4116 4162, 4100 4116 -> 1.57 angstrom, 8.11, 8.34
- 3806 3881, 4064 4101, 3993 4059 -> -3.08 angstrom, 7.04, 8.05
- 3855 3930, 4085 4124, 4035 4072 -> -2.12 angstrom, 7.1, 7.93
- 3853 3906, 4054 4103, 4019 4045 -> -1.50 angstrom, 7.15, 7.95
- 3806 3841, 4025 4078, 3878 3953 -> 6.83 angstrom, 6.42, 8.13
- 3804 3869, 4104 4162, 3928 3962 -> 7.39 angstrom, 7.01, 8.29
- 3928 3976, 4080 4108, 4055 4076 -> -2.36 angstrom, 5.45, 7.74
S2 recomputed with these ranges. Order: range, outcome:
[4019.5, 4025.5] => 8.34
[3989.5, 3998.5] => 8.18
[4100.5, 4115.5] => 7.45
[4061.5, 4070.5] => 8.06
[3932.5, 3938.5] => 2.47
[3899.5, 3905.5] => 7.14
